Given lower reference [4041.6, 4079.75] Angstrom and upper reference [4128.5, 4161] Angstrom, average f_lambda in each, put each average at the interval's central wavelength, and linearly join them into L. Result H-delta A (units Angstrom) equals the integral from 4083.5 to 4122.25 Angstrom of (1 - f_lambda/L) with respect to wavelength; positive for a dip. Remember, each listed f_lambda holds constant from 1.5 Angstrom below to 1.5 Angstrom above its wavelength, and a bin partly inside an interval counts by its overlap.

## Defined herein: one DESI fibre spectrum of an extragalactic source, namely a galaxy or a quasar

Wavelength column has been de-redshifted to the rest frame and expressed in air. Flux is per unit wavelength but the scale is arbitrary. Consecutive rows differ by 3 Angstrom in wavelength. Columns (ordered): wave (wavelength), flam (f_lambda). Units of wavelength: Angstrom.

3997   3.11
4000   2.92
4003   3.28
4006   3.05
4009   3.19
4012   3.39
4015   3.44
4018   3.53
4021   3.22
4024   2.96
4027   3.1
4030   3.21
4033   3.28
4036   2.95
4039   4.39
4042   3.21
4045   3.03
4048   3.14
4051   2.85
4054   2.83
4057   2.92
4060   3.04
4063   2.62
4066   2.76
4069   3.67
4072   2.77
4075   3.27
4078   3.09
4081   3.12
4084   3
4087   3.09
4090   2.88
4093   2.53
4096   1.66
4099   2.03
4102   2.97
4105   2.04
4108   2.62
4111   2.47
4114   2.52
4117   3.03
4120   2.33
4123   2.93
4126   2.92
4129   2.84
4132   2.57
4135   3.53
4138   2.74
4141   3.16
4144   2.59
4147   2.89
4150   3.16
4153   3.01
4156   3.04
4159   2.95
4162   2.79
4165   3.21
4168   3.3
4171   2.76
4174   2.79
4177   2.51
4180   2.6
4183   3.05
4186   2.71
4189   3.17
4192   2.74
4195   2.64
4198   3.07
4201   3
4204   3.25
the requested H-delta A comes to 5.6 Angstrom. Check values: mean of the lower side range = 3.01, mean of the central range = 2.55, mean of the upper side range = 2.95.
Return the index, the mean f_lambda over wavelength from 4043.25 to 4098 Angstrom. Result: 2.9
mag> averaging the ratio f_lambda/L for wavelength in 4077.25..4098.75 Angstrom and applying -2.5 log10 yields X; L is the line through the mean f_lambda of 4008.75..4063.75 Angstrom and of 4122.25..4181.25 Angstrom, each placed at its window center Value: 0.13 mag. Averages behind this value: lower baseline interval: 3.18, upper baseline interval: 2.92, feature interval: 2.71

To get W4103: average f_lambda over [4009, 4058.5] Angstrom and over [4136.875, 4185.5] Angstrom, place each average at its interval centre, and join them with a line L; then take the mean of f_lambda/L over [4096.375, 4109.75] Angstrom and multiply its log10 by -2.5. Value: 0.281 mag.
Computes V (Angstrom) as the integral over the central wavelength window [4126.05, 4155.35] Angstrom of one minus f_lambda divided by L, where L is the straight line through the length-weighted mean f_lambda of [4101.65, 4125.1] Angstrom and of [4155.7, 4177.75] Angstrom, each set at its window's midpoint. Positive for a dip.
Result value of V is -1.86 Angstrom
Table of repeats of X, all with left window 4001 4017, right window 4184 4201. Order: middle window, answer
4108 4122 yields 0.17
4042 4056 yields 0.07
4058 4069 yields 0.08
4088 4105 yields 0.27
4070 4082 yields 0.01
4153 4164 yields 0.00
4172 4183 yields 0.08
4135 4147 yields 0.02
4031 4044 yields -0.07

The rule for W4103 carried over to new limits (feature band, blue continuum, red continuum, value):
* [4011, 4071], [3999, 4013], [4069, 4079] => -0.01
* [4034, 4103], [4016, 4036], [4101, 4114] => -0.04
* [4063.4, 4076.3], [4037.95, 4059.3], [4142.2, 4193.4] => 0.02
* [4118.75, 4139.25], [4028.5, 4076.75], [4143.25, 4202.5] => 0.05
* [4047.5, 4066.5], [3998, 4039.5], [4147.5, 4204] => 0.11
